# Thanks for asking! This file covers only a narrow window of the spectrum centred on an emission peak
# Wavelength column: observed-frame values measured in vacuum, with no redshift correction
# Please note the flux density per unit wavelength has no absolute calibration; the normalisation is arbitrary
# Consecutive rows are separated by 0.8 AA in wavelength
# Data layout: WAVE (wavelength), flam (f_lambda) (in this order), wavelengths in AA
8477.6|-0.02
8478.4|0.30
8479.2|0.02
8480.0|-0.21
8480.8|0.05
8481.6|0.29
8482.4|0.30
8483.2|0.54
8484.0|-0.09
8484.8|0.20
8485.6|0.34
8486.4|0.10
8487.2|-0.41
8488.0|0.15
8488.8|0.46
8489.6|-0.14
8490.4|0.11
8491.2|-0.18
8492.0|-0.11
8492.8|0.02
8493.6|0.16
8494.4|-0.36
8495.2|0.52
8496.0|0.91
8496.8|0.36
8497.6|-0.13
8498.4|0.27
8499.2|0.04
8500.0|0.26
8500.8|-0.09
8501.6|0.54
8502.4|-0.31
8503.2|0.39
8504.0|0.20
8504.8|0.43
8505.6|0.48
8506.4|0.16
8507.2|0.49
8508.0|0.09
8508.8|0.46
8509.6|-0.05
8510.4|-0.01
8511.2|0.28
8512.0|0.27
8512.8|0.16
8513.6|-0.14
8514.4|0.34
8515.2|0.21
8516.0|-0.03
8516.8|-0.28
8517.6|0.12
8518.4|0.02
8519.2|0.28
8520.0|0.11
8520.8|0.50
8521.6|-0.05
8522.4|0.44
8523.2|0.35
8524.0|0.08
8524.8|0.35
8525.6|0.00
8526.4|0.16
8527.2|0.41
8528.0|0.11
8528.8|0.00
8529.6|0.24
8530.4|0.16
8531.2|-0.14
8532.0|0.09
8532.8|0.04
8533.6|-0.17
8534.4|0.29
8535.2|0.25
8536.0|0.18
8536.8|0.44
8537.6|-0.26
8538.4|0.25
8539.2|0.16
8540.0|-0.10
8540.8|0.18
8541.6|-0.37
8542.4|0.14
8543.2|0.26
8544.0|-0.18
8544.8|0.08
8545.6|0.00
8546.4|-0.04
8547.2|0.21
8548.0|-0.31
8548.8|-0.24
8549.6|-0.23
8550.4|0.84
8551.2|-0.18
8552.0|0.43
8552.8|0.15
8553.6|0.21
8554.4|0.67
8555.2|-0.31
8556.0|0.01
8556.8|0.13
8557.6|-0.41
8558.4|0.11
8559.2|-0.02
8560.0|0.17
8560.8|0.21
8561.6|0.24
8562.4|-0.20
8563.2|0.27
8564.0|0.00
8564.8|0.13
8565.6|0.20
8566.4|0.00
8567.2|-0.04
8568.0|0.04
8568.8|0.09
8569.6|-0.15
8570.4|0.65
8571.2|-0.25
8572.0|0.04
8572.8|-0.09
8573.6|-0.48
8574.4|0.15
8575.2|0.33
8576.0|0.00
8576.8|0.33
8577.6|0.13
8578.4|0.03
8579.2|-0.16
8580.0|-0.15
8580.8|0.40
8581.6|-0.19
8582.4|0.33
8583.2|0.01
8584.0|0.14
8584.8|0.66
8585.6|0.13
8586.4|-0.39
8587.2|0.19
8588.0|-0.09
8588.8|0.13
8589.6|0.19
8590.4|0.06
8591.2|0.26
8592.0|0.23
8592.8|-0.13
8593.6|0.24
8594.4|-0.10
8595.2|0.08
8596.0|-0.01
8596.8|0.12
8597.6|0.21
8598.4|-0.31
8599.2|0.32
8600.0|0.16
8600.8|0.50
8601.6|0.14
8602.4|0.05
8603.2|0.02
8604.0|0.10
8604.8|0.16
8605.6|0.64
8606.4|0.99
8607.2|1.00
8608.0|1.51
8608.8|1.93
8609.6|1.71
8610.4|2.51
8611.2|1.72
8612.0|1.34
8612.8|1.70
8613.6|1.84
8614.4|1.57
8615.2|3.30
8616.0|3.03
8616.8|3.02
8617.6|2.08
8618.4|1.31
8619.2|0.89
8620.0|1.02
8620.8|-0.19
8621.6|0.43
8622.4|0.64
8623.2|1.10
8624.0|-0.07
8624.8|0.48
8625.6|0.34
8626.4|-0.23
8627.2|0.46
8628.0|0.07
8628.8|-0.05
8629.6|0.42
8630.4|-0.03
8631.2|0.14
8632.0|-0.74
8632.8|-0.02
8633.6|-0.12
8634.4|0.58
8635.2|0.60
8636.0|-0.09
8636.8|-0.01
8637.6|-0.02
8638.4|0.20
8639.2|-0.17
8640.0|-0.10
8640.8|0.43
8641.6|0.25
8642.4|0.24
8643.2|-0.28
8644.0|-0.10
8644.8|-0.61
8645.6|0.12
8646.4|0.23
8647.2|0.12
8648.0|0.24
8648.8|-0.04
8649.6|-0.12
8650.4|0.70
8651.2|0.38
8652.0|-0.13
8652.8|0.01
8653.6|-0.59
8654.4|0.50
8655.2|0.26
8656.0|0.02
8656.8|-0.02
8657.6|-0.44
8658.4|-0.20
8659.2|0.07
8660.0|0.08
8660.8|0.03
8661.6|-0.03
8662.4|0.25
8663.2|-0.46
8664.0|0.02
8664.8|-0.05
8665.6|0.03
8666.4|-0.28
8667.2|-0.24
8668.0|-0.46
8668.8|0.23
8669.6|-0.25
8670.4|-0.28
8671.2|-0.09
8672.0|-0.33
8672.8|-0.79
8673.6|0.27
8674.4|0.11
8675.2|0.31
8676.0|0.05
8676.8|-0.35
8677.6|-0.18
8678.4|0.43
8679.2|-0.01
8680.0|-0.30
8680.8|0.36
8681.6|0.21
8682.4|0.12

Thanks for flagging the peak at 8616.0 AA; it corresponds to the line [O II]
